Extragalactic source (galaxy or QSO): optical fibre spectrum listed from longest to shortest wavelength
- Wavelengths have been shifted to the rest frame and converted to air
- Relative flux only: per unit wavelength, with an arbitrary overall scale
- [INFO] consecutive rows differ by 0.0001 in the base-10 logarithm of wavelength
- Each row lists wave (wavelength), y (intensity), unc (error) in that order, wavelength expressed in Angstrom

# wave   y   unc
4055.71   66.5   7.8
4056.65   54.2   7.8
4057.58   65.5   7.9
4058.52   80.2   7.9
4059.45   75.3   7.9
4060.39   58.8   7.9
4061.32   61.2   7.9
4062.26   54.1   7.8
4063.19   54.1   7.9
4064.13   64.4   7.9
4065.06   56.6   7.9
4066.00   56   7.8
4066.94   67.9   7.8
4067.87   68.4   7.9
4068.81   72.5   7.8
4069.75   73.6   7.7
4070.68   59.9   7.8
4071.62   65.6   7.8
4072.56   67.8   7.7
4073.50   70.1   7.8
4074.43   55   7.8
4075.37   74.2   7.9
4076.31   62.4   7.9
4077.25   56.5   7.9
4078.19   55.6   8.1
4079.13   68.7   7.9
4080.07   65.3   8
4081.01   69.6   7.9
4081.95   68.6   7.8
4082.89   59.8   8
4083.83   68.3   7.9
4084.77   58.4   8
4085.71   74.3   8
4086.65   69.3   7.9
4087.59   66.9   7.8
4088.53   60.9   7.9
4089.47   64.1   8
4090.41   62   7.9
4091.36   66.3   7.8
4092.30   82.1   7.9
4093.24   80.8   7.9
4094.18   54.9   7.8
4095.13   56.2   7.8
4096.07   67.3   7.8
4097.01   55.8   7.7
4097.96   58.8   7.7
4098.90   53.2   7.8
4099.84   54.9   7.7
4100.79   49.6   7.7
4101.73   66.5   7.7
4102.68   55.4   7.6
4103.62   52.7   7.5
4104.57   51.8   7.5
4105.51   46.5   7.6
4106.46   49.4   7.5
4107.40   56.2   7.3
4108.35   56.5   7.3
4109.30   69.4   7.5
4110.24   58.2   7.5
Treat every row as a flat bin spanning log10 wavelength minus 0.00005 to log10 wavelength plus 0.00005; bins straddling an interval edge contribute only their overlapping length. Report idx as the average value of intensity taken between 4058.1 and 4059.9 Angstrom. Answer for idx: 77.9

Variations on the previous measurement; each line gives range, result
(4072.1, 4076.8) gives 65.9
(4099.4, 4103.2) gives 56.5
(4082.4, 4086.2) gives 65.3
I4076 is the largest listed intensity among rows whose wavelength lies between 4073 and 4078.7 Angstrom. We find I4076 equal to 74.2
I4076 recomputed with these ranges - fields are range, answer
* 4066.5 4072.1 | 73.6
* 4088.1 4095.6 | 82.1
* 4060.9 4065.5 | 64.4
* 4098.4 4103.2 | 66.5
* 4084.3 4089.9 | 74.3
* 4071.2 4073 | 67.8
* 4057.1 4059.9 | 80.2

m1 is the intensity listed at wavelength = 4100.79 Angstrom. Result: 49.6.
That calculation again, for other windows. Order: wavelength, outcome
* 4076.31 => 62.4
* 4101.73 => 66.5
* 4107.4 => 56.2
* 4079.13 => 68.7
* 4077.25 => 56.5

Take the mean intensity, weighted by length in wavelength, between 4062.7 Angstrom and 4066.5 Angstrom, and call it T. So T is 57.8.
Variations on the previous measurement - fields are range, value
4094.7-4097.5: 59.8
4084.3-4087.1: 67.4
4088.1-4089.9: 62.6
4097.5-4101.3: 54.3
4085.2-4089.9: 67.1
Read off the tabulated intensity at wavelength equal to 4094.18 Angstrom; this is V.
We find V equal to 54.9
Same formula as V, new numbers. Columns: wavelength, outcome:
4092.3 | 82.1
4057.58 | 65.5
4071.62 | 65.6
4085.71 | 74.3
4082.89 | 59.8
